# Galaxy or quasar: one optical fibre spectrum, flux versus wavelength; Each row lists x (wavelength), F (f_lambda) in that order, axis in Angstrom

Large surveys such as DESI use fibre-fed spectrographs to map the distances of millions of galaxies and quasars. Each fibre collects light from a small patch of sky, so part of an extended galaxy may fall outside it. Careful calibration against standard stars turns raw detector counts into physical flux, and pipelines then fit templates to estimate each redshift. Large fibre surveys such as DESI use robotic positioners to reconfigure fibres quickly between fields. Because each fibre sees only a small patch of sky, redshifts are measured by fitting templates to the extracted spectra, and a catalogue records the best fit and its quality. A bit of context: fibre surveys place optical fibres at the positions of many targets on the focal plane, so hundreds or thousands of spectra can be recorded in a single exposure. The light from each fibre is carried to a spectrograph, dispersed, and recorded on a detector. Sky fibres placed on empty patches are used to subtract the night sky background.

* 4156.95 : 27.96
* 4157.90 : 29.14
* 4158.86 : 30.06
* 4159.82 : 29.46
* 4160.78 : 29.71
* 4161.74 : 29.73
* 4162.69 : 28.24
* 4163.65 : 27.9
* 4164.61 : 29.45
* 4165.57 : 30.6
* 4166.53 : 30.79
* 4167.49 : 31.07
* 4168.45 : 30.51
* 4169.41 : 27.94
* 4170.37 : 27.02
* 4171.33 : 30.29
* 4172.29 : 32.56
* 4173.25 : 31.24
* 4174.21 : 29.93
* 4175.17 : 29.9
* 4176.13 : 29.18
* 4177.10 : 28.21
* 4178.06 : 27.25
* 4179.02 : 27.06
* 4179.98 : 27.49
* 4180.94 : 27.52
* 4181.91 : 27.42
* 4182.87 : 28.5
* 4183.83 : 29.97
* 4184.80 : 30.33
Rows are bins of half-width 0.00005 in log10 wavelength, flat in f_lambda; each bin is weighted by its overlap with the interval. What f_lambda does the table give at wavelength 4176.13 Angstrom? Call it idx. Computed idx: 29.18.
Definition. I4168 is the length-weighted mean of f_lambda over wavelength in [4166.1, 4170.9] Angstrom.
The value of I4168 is 29.5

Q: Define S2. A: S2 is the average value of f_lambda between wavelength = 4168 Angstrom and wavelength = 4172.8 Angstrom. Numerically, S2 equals 29.7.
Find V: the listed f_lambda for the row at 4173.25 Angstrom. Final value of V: 31.24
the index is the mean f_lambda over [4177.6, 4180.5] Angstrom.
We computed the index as 27.3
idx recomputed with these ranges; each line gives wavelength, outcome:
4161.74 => 29.73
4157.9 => 29.14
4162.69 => 28.24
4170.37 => 27.02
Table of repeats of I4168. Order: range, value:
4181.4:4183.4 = 28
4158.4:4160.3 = 29.7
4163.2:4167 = 29.7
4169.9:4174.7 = 30.2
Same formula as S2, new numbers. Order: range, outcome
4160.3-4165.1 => 29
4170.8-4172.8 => 31.3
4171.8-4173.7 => 31.9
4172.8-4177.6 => 29.7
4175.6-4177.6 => 28.6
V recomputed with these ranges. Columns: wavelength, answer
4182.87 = 28.5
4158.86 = 30.06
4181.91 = 27.42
